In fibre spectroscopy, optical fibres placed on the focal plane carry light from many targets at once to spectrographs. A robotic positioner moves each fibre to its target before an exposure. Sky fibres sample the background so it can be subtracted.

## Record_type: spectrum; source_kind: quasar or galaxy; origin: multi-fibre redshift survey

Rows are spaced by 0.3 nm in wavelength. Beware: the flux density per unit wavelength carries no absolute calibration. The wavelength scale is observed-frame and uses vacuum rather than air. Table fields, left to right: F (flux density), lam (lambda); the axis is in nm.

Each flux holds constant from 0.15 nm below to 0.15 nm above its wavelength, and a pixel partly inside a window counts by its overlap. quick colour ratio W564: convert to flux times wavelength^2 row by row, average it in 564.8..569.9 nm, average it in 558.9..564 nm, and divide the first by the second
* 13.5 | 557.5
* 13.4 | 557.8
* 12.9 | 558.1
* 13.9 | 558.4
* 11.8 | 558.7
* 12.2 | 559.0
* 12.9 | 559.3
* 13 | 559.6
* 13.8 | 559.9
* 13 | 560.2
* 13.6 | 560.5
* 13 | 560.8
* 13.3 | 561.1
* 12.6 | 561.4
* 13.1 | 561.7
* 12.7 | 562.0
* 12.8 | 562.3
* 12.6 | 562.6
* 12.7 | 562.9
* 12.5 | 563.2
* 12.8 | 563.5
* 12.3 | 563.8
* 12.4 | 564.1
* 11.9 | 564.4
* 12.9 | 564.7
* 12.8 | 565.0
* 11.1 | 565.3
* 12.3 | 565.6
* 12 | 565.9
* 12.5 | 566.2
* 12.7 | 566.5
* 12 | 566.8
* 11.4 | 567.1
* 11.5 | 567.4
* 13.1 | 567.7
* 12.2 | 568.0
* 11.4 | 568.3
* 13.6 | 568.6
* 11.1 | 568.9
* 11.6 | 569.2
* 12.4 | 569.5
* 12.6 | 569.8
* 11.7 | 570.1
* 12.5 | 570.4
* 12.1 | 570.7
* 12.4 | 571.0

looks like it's 1.0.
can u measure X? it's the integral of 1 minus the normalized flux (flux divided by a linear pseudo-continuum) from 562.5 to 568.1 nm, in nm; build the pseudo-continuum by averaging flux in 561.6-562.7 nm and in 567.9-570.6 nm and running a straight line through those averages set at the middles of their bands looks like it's 0.09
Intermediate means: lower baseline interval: 12.8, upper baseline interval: 12.1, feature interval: 12.3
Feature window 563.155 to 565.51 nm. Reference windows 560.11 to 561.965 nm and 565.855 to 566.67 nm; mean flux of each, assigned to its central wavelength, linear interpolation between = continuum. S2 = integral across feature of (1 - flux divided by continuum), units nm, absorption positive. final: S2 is 0.06 nm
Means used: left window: 13.1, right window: 12.4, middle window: 12.3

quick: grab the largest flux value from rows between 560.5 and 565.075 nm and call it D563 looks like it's 13.6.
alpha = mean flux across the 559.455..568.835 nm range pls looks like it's 12.6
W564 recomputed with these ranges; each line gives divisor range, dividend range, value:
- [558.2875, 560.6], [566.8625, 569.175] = 0.95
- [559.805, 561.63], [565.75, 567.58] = 0.93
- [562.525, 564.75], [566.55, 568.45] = 0.97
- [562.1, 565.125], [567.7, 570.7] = 0.99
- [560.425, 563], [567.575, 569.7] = 0.97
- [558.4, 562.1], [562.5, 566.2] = 0.97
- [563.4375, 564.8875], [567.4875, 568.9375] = 1.01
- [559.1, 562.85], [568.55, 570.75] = 0.96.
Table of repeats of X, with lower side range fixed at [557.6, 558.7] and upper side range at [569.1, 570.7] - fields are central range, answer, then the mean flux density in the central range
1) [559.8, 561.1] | -0.03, 13.3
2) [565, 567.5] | 0.10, 12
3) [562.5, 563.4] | 0.01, 12.6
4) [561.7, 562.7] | 0.01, 12.8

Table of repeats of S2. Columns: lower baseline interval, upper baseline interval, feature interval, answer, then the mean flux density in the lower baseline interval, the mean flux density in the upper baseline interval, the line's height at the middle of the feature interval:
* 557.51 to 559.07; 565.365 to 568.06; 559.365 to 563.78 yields -0.110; 12.9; 12.2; 12.6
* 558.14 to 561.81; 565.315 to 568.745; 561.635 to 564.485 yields 0.017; 13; 12.2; 12.7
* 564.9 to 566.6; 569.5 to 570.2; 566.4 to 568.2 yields 0.015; 12.2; 12.2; 12.2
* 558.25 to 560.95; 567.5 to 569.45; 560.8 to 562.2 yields -0.010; 13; 12.2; 12.8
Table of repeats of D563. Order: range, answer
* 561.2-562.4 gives 13.1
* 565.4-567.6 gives 12.7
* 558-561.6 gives 13.9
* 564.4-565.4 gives 12.9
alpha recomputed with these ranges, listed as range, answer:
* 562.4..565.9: 12.4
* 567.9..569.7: 12.1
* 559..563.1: 13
